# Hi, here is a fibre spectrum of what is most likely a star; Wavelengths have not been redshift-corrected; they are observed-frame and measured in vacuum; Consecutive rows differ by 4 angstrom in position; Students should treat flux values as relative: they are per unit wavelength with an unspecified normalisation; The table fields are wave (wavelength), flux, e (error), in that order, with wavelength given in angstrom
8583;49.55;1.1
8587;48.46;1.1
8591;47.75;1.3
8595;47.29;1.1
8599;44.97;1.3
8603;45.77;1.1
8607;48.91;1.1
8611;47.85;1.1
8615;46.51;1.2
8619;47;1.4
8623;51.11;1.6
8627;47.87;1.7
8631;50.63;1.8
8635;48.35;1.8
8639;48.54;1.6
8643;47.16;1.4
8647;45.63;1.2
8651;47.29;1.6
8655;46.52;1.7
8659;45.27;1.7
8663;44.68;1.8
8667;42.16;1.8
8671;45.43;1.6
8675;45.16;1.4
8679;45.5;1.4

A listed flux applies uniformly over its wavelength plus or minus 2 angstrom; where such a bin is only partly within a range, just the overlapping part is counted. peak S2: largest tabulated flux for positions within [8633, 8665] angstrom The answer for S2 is 48.54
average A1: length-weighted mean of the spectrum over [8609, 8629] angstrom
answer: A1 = 48.1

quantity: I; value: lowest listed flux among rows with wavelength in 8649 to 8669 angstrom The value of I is 42.16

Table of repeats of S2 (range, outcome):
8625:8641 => 50.63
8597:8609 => 48.91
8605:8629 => 51.11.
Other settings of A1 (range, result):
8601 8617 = 47.3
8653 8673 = 44.8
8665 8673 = 43.8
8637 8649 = 47.1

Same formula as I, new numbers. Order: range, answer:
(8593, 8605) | 44.97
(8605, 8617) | 46.51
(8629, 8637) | 48.35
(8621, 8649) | 45.63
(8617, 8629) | 47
